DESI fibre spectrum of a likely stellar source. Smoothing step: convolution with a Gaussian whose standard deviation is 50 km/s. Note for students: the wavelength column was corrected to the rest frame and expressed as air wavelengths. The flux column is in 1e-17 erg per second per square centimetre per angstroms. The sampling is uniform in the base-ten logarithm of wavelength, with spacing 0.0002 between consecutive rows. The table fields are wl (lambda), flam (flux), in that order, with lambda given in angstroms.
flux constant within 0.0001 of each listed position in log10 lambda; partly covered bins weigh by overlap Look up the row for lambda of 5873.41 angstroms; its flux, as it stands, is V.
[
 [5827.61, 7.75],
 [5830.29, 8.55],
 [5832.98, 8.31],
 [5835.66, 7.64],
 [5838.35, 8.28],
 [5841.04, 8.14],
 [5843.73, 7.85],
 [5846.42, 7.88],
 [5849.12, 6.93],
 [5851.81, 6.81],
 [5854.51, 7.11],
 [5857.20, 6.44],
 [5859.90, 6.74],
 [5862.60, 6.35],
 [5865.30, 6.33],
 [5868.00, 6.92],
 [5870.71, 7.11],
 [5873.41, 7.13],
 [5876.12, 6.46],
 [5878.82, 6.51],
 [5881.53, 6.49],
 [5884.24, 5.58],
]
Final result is 7.13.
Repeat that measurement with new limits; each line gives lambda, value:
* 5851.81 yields 6.81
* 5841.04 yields 8.14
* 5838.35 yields 8.28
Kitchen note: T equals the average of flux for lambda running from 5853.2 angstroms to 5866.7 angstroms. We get 6.6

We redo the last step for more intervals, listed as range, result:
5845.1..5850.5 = 7.39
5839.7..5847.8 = 7.95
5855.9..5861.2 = 6.59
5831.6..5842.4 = 8.09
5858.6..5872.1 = 6.69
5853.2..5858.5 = 6.78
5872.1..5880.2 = 6.7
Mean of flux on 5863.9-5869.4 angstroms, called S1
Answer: 6.62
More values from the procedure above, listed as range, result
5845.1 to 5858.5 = 7.03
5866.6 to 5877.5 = 6.9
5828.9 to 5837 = 8.17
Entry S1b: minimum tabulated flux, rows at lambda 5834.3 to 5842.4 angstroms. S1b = 7.64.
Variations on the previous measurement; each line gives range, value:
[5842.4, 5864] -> 6.35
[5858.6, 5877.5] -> 6.33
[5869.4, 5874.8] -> 7.11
